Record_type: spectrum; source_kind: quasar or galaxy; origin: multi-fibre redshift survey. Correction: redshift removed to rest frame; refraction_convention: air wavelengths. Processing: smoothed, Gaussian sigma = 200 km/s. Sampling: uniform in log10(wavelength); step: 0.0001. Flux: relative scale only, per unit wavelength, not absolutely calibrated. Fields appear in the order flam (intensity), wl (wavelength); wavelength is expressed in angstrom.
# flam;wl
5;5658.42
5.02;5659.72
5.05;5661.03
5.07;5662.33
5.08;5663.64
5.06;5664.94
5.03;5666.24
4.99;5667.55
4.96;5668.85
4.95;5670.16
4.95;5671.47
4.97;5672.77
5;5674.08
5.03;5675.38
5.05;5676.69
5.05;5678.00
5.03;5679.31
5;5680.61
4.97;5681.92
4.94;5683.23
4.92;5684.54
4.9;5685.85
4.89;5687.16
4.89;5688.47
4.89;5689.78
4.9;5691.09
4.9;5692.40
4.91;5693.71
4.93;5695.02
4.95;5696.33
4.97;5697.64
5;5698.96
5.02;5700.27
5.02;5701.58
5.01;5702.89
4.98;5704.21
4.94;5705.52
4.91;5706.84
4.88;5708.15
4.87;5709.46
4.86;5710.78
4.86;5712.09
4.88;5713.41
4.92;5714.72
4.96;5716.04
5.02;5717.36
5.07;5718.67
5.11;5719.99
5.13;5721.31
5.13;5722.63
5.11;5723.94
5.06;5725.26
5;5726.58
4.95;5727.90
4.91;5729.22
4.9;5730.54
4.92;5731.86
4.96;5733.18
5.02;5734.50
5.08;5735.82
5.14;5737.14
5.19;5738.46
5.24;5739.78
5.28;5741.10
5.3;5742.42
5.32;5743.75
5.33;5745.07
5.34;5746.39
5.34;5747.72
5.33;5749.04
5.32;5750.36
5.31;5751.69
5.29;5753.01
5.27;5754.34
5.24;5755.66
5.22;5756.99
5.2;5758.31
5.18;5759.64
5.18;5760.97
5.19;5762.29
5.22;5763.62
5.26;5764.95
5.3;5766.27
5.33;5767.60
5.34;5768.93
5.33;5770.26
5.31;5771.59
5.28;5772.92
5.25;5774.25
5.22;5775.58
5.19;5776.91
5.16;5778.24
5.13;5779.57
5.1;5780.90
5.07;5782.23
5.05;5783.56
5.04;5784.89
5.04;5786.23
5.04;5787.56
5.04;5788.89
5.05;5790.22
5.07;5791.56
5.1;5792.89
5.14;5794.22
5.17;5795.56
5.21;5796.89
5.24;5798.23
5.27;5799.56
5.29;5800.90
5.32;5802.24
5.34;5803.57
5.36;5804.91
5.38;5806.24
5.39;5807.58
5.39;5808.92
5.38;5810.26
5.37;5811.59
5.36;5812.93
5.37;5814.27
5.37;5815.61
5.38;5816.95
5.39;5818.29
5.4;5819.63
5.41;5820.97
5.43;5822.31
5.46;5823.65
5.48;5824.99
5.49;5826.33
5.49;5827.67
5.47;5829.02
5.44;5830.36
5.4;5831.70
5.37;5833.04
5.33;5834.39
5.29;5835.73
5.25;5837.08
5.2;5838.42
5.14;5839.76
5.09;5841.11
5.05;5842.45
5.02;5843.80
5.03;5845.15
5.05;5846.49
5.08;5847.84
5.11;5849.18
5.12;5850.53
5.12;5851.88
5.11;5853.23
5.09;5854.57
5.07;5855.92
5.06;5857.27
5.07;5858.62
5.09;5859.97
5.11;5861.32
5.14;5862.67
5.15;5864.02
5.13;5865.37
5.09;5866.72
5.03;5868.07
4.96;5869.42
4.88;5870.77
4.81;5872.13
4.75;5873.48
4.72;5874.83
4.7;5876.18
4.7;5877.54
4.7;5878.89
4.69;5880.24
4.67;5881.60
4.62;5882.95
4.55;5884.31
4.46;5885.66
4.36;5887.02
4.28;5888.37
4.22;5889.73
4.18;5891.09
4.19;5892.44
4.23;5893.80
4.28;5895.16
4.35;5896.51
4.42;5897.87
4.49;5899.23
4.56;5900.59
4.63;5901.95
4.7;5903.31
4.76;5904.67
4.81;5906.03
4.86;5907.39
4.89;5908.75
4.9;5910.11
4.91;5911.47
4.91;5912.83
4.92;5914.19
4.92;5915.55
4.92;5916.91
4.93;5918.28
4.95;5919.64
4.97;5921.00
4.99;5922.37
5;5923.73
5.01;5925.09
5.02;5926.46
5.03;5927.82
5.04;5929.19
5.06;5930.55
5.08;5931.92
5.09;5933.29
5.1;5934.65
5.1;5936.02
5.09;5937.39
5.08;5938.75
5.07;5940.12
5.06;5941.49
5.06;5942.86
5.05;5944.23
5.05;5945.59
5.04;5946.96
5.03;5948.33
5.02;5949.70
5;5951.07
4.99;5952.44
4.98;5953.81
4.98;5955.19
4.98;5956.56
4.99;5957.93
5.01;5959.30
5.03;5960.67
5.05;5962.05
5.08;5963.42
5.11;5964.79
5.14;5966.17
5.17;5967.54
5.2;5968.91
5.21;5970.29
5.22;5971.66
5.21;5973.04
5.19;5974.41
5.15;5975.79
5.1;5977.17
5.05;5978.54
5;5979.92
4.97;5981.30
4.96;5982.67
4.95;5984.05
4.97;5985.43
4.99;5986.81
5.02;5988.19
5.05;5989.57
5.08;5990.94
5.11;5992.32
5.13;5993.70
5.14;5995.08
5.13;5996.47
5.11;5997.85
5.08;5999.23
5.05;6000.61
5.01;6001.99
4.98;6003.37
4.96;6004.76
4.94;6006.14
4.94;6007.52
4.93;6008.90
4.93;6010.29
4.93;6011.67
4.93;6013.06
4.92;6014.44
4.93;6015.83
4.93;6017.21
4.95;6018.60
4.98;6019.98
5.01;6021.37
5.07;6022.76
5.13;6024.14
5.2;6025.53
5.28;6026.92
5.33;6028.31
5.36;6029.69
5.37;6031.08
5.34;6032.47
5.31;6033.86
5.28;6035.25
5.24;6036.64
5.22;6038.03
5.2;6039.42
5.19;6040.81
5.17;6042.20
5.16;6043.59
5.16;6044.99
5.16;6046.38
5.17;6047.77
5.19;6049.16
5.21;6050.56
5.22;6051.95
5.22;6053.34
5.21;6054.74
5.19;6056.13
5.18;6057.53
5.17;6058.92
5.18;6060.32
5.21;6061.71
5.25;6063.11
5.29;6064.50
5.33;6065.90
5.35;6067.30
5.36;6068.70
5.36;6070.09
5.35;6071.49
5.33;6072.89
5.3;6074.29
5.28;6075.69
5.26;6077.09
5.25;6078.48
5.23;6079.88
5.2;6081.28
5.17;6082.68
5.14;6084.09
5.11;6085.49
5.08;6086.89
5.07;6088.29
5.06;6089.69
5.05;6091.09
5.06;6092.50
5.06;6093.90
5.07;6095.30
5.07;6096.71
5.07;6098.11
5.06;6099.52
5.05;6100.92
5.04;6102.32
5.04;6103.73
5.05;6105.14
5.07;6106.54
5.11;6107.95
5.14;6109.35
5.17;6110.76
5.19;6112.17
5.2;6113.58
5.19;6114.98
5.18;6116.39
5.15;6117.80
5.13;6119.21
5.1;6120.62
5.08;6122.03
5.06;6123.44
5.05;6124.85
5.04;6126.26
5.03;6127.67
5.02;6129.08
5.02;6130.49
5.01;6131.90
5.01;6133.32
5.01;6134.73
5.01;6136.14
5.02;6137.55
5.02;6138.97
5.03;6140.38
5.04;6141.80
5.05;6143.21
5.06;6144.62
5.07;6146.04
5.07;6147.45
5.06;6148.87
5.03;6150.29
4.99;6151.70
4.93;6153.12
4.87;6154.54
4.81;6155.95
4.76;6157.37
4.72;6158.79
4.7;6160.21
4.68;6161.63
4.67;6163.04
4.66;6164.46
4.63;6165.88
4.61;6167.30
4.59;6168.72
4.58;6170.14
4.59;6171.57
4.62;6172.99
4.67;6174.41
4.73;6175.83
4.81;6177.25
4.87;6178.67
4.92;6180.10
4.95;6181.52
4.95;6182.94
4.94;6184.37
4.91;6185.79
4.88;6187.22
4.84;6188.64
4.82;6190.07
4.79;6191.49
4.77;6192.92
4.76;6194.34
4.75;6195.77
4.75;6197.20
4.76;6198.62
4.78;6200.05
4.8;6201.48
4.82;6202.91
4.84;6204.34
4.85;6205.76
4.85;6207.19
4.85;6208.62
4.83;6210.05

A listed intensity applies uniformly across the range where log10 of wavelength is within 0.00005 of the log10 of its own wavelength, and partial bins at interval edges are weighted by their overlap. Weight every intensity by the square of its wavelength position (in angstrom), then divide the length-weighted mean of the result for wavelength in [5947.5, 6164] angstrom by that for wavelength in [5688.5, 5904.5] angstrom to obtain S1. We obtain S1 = 1.10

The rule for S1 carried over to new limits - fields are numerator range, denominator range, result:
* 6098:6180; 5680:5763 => 1.13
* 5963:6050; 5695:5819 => 1.08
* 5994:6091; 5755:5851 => 1.07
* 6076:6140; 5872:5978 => 1.11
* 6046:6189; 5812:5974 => 1.09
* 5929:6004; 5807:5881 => 1.02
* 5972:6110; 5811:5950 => 1.09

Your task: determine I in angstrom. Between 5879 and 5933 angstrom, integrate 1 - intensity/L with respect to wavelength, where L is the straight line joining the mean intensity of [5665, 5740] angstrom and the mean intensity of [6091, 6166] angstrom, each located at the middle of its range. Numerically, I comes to 3.0 angstrom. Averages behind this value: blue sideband 4.98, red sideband 5.01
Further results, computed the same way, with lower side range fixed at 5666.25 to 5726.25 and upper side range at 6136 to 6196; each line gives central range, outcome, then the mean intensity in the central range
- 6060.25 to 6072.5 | -1.1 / 5.31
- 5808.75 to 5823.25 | -1.3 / 5.39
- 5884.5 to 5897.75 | 1.7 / 4.3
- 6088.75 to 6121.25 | -1.6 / 5.1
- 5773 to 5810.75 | -1.9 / 5.19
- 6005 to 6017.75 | -0.1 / 4.93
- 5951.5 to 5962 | -0.2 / 4.99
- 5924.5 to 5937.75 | -0.4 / 5.06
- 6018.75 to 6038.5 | -1.4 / 5.22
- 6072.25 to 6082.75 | -0.8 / 5.26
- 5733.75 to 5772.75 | -2.4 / 5.25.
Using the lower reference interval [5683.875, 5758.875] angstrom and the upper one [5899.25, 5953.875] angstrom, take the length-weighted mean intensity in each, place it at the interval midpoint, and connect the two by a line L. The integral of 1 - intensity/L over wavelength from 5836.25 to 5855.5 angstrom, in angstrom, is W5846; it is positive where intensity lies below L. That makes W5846 -0.4 angstrom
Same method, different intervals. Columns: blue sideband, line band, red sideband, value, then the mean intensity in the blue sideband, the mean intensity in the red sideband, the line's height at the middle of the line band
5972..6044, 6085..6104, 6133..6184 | -0.4 angstrom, 5.09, 4.85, 4.95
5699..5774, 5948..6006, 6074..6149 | 0.5 angstrom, 5.13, 5.09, 5.11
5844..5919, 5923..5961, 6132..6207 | -1.9 angstrom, 4.79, 4.84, 4.8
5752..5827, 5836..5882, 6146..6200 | 1.5 angstrom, 5.26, 4.8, 5.18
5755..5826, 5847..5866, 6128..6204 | 0.3 angstrom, 5.26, 4.85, 5.18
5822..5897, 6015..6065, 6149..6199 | -3.4 angstrom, 4.95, 4.78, 4.86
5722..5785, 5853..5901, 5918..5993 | 3.7 angstrom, 5.19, 5.05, 5.1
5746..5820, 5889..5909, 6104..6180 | 2.5 angstrom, 5.25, 4.94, 5.15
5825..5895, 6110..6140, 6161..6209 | -1.7 angstrom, 4.95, 4.77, 4.81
